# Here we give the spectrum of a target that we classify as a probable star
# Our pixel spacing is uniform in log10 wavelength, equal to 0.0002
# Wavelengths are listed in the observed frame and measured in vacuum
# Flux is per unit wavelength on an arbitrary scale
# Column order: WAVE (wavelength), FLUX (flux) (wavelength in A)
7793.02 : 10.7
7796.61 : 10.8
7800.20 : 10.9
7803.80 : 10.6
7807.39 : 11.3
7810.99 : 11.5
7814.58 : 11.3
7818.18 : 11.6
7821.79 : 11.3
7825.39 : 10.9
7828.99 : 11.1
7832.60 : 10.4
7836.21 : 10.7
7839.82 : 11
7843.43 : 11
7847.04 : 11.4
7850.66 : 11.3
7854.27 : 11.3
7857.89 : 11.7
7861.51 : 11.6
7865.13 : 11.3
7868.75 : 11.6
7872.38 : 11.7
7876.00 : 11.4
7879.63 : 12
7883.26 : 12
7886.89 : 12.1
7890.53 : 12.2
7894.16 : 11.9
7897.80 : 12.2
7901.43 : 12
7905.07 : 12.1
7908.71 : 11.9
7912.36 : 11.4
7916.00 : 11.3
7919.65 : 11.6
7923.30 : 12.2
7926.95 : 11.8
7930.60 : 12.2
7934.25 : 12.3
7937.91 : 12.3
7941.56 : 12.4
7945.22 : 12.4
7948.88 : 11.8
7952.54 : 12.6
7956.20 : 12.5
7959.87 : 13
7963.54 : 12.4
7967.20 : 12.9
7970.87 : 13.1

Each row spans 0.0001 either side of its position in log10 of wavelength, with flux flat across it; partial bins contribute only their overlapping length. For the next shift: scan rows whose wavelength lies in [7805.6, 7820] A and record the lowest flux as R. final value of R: 11.3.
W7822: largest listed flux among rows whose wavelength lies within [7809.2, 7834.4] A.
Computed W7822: 11.6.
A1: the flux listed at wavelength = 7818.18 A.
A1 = 11.6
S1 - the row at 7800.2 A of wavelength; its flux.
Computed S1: 10.9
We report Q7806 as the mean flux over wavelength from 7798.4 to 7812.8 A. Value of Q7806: 11.1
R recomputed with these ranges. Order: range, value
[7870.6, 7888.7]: 11.4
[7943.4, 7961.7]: 11.8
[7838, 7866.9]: 11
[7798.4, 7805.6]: 10.6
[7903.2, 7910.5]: 11.9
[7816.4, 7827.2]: 10.9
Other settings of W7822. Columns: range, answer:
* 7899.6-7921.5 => 12.1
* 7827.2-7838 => 11.1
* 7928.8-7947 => 12.4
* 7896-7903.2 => 12.2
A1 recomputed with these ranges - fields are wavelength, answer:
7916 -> 11.3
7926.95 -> 11.8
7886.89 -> 12.1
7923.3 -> 12.2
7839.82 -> 11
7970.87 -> 13.1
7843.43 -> 11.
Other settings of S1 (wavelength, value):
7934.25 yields 12.3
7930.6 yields 12.2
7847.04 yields 11.4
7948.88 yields 11.8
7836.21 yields 10.7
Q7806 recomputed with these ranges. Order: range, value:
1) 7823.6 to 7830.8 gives 11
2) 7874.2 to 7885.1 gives 11.8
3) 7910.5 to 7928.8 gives 11.7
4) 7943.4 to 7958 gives 12.3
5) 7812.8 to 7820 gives 11.4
